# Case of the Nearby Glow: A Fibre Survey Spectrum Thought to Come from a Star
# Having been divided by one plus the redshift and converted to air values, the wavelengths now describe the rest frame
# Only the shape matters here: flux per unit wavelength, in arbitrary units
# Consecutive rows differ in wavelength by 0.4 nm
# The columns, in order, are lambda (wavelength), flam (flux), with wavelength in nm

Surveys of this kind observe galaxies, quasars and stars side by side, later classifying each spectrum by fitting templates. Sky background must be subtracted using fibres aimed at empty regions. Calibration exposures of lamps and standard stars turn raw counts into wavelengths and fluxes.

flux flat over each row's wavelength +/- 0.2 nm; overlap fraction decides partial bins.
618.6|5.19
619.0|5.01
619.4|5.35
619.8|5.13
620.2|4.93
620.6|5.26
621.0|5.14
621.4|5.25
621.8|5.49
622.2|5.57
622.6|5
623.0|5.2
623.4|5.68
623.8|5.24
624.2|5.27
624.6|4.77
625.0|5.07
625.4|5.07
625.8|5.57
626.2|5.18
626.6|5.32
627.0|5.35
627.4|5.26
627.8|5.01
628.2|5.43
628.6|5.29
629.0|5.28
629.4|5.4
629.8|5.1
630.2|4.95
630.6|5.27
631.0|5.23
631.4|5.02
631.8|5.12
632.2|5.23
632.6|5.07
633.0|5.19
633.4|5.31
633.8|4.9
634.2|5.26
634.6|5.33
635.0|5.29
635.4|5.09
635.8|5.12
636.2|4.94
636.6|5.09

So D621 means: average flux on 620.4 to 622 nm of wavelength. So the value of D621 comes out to 5.29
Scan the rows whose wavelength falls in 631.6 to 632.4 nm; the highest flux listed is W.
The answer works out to 5.23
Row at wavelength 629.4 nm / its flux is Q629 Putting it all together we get 5.4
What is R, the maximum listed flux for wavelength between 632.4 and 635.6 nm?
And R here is 5.33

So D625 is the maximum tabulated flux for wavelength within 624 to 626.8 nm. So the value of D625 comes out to 5.57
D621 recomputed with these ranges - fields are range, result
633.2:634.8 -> 5.2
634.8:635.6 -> 5.19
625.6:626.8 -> 5.36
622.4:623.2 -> 5.1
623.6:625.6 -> 5.08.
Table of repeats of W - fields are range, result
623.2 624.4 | 5.68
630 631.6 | 5.27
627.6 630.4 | 5.43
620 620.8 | 5.26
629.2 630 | 5.4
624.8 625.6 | 5.07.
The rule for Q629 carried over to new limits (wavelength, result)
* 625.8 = 5.57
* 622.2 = 5.57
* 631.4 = 5.02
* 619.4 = 5.35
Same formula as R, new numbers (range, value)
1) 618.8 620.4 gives 5.35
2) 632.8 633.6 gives 5.31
